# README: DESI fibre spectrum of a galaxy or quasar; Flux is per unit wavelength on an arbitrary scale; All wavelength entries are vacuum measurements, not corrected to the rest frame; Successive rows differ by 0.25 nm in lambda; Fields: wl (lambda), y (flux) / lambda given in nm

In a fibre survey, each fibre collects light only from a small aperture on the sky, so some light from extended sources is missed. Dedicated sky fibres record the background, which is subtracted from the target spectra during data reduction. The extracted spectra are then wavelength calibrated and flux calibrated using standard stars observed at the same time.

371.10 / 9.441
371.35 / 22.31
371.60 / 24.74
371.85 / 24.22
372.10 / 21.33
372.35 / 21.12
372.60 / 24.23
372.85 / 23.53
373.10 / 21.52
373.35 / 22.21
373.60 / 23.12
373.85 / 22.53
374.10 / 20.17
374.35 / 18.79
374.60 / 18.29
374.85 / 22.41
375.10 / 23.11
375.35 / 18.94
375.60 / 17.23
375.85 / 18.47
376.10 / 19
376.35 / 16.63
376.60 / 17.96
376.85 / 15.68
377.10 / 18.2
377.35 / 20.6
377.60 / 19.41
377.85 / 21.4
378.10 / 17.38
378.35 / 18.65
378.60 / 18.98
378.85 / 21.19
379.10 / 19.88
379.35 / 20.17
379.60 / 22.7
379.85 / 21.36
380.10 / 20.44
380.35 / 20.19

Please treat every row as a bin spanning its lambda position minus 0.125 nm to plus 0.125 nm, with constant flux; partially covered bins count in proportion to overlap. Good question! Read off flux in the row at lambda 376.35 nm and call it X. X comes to 16.63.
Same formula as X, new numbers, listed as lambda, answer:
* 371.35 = 22.31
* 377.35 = 20.6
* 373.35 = 22.21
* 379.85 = 21.36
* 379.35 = 20.17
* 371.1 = 9.441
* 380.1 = 20.44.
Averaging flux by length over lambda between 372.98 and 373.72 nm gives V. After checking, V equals 22.3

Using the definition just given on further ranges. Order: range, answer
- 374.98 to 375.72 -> 19.8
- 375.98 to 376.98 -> 17.3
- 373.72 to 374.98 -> 20.5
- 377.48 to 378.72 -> 19.2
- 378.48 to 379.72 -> 20.6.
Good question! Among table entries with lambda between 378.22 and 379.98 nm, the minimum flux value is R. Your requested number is 18.65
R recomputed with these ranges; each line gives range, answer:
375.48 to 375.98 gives 17.23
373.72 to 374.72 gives 18.29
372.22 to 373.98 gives 21.12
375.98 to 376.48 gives 16.63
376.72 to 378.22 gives 15.68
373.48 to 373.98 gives 22.53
